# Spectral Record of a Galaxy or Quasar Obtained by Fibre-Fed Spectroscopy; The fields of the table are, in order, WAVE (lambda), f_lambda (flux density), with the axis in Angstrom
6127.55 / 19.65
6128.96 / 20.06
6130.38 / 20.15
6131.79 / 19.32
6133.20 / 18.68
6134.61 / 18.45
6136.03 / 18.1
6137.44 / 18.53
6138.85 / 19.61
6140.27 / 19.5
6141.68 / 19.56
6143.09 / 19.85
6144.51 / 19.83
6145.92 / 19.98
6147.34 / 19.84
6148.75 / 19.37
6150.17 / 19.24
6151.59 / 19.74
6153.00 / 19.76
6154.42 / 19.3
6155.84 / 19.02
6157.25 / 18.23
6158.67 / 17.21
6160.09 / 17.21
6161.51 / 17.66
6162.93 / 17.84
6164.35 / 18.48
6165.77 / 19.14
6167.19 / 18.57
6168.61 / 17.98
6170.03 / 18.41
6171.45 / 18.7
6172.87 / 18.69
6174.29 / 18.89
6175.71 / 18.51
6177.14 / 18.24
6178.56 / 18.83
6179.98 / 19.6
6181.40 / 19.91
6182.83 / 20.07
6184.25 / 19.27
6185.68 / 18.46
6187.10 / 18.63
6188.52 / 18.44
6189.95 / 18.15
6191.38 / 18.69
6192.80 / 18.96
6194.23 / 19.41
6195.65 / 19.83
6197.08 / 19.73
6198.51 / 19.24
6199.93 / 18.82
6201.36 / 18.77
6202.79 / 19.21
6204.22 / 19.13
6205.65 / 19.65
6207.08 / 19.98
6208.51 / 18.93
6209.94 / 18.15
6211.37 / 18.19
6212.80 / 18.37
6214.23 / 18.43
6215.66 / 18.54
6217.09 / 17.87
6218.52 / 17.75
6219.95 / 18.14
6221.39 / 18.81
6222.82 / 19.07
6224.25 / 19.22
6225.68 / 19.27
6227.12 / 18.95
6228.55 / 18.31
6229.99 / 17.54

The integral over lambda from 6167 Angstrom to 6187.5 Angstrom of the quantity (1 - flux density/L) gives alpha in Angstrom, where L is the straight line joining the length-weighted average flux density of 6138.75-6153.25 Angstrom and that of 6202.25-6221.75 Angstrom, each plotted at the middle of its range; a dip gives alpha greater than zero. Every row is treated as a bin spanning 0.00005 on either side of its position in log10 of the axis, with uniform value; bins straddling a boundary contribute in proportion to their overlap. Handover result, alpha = 0.3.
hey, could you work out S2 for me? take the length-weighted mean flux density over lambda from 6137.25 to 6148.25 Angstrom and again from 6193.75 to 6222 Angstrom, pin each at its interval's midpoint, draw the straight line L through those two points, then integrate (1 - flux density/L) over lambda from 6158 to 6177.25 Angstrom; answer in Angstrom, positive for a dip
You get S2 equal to 1.1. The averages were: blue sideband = 19.6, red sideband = 18.8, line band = 18.2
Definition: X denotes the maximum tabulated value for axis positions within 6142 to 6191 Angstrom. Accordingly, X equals 20.07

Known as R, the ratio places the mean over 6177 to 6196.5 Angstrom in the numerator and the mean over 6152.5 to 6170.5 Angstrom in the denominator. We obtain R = 1.04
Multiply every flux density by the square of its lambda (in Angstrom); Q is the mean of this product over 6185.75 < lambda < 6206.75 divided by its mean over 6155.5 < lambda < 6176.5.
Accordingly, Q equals 1.05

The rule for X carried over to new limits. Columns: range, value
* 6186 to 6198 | 19.83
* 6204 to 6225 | 19.98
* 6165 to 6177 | 19.14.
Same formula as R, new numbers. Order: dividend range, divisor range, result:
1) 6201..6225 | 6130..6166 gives 0.99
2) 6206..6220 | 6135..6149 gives 0.95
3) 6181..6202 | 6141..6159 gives 0.99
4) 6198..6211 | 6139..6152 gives 0.97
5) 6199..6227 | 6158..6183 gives 1.01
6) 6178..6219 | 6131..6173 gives 1.00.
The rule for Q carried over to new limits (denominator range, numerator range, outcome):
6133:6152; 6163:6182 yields 0.98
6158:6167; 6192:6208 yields 1.09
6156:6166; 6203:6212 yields 1.07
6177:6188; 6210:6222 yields 0.96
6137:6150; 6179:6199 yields 0.99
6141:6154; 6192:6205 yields 0.99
